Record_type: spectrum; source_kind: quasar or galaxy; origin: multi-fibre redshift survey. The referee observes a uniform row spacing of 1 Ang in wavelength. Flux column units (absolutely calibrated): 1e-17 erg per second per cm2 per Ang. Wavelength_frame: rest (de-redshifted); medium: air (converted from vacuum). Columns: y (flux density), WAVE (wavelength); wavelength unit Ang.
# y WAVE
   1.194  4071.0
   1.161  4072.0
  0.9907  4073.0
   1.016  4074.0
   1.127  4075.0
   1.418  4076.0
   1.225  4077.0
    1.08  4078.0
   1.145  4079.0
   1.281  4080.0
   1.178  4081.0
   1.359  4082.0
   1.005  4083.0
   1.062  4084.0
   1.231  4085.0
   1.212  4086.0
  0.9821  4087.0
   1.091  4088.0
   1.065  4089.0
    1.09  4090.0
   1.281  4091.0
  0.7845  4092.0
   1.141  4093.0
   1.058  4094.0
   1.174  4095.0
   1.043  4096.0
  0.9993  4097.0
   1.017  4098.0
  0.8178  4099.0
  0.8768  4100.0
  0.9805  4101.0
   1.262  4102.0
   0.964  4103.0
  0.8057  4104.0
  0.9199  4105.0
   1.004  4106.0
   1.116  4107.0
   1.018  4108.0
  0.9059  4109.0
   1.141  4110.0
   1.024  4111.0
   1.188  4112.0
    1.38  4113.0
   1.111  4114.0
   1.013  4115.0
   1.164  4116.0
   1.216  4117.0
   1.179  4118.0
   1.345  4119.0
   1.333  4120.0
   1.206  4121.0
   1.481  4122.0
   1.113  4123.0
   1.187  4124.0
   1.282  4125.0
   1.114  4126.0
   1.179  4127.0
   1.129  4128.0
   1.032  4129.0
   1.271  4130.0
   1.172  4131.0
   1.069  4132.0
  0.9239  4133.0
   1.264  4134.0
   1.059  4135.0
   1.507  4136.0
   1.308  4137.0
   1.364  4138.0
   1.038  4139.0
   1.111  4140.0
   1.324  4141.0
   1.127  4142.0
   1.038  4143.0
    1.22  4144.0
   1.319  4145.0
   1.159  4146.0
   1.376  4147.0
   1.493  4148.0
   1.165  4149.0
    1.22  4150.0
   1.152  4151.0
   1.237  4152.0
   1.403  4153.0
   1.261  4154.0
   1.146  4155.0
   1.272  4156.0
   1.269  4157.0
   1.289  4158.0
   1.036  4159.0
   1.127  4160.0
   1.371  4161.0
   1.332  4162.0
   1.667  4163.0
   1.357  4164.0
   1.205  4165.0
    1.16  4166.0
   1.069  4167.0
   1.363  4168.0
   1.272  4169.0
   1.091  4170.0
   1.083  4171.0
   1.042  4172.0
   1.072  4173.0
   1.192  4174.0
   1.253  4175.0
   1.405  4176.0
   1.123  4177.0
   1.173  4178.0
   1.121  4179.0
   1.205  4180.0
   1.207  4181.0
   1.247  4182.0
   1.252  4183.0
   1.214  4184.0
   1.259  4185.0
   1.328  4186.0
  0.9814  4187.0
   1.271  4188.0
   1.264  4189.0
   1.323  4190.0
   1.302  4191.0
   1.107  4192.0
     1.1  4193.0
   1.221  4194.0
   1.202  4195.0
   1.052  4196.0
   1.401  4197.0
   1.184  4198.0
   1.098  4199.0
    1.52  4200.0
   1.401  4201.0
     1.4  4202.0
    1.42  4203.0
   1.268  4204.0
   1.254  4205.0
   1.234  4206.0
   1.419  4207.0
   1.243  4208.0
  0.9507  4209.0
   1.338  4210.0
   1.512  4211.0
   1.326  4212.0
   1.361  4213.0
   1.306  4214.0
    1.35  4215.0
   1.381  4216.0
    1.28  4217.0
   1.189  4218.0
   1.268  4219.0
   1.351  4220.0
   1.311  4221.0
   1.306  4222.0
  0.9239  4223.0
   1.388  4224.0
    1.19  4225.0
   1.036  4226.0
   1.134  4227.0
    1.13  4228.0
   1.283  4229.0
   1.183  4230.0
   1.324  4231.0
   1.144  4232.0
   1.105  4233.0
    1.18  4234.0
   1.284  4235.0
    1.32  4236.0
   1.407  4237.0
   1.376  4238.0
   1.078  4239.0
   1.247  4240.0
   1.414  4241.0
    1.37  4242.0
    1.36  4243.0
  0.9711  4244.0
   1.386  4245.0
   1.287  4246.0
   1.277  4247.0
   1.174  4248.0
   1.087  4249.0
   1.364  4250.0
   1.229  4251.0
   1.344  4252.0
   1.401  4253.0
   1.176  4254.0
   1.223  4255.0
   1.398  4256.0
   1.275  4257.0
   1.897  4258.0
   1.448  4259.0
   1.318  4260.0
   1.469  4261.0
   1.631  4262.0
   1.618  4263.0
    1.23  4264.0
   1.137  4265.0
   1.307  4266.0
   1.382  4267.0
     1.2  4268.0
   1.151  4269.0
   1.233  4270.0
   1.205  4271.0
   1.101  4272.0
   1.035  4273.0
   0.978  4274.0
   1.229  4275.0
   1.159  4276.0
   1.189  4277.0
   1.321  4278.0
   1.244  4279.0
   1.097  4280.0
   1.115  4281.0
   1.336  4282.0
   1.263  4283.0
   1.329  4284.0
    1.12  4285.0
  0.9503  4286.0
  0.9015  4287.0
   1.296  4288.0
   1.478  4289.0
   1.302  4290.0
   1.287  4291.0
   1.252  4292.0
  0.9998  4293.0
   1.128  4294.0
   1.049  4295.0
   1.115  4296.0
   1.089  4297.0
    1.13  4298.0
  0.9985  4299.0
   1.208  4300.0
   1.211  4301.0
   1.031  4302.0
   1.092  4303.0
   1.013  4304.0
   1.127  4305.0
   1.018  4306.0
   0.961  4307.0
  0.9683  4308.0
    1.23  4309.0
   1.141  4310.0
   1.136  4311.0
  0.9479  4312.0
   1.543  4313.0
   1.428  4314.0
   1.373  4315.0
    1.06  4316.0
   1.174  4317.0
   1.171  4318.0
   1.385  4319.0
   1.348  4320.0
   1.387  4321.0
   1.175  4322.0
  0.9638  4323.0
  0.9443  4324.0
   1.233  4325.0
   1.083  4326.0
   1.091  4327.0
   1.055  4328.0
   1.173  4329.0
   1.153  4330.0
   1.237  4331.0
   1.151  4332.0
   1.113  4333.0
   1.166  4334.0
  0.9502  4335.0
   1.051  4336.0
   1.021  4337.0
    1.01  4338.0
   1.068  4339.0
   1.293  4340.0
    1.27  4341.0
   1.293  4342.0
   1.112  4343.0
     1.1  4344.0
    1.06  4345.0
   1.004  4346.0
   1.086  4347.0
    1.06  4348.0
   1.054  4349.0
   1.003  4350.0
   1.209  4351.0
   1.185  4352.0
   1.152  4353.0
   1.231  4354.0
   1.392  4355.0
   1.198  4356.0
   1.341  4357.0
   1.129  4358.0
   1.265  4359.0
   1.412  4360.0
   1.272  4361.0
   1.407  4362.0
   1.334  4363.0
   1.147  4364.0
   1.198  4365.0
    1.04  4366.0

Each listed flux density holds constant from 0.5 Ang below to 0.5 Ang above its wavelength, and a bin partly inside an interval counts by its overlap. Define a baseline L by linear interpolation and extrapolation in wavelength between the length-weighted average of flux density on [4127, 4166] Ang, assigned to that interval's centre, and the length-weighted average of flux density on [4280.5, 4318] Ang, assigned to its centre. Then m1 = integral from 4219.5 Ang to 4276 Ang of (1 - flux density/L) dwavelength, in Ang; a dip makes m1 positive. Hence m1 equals -4.1 Ang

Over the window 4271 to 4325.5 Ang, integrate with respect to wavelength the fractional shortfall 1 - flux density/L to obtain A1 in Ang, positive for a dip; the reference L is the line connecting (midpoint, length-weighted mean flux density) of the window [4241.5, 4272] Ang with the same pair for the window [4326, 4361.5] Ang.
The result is 3.2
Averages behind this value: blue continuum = 1.31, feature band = 1.16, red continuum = 1.15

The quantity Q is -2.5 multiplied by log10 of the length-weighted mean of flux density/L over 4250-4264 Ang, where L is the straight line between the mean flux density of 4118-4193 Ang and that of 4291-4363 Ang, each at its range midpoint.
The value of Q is -0.19 mag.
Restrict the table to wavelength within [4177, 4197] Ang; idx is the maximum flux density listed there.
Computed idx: 1.401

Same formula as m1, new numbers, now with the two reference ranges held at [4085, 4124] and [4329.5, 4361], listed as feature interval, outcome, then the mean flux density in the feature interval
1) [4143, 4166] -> -3.3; 1.27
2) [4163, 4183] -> -1.7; 1.2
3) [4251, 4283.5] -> -4.2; 1.28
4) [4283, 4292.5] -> -0.6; 1.22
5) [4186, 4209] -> -2.8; 1.25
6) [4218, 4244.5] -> -2.5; 1.23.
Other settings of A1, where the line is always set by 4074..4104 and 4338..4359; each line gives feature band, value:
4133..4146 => -1.19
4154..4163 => -1.16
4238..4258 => -2.63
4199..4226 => -4.03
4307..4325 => -0.63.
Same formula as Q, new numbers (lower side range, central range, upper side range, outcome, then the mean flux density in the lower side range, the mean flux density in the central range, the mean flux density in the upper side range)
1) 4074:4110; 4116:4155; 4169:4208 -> -0.07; 1.08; 1.22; 1.23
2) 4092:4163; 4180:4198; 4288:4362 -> -0.05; 1.16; 1.22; 1.16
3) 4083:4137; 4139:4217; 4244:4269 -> -0.03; 1.11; 1.25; 1.33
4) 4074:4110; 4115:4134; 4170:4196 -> -0.06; 1.08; 1.19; 1.19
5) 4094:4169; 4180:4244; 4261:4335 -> -0.07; 1.18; 1.26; 1.18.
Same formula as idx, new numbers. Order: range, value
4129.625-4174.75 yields 1.667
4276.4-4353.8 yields 1.543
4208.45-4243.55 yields 1.512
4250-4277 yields 1.897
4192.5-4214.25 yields 1.52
